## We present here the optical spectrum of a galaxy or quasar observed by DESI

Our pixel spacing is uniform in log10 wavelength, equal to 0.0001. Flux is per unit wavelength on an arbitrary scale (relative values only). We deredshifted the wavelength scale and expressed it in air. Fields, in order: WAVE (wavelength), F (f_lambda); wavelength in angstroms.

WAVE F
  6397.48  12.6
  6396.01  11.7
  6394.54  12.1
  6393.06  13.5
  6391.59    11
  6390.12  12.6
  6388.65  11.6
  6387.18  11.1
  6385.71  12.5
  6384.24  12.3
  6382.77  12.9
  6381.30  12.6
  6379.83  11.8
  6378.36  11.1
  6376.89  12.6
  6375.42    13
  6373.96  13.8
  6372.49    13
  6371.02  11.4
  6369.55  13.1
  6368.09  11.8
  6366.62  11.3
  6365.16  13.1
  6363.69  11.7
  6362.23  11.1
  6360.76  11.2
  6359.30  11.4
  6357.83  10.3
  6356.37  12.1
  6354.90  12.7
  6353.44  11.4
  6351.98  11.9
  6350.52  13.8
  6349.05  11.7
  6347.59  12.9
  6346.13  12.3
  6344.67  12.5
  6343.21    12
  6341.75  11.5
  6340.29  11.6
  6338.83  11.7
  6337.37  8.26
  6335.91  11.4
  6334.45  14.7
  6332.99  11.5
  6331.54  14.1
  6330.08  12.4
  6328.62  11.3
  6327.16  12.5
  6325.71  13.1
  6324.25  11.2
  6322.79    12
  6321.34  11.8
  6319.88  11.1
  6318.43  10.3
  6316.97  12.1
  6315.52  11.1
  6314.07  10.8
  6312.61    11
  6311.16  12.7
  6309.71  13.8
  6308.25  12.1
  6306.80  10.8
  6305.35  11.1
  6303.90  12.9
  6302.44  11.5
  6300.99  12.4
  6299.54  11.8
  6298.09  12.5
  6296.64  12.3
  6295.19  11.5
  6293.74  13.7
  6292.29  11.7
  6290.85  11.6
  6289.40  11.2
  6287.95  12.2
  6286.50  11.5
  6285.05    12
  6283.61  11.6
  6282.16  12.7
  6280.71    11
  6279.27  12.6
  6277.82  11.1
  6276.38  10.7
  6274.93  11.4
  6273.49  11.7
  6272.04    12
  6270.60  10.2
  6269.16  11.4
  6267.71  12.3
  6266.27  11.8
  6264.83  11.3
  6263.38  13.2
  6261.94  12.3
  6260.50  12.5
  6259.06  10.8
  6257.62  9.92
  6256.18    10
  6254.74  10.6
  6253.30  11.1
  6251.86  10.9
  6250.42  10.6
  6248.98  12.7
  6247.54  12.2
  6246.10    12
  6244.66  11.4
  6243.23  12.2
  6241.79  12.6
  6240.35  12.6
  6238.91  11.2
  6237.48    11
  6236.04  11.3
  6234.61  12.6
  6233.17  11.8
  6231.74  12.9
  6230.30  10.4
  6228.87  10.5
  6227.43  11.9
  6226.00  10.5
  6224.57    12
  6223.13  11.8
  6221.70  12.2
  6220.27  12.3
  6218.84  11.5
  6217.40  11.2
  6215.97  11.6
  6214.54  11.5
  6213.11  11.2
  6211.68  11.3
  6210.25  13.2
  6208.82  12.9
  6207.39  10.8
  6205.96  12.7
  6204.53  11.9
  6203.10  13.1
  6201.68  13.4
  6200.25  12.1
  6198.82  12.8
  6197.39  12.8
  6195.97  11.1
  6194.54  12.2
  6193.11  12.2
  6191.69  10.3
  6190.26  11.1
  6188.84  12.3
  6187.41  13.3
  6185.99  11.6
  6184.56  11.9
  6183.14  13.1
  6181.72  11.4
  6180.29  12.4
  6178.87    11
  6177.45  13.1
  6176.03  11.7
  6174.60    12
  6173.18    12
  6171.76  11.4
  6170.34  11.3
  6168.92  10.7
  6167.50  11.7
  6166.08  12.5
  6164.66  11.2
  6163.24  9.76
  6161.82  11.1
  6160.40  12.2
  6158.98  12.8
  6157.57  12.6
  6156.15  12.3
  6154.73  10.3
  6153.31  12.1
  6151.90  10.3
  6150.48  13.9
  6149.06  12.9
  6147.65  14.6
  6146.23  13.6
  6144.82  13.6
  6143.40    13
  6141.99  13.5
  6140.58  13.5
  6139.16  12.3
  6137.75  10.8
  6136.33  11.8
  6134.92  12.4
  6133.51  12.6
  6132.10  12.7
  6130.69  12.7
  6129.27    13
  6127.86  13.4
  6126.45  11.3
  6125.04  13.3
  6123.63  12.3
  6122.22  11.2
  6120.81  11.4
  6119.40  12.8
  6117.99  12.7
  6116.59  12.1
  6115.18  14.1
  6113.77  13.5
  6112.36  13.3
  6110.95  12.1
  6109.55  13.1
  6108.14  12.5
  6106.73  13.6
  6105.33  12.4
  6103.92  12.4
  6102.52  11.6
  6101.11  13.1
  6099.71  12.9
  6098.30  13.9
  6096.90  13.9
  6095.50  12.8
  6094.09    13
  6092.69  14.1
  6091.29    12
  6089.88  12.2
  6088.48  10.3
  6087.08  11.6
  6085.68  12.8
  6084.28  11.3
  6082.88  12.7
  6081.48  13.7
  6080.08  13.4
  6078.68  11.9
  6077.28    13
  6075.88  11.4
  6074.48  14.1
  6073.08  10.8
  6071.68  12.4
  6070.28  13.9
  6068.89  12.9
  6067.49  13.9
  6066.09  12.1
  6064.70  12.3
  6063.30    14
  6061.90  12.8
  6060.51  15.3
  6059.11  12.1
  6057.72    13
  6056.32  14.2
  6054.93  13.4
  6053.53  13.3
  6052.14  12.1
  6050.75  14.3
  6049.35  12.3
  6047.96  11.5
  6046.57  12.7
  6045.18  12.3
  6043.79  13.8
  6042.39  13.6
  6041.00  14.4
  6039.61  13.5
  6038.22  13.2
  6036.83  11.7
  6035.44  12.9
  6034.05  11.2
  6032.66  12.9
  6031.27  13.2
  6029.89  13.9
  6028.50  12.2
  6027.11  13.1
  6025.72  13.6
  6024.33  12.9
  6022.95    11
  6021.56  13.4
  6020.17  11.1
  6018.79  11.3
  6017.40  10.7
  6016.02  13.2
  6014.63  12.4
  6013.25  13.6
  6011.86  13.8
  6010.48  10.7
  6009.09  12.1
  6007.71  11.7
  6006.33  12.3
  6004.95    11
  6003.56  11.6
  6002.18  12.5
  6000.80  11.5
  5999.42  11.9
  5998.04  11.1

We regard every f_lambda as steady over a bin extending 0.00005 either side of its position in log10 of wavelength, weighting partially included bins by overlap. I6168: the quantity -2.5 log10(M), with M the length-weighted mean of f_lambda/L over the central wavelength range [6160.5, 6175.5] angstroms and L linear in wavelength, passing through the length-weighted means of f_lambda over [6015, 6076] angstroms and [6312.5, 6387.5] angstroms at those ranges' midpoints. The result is 0.10 mag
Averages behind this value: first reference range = 12.8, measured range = 11.4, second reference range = 12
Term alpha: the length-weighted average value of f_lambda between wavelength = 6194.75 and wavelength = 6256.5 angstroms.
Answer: 11.8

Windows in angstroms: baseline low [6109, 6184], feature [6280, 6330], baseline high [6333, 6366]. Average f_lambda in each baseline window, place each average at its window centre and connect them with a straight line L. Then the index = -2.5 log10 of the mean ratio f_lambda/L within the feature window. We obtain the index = 0.01 mag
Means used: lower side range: 12.3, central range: 11.9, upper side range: 11.9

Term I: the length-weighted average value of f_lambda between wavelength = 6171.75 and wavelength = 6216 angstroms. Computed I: 12.1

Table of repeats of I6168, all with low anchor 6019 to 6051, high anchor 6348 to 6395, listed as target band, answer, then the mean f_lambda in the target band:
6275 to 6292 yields 0.06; 11.6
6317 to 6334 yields 0.02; 12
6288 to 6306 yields 0.02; 12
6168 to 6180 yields 0.07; 11.7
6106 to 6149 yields -0.01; 12.8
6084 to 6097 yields 0.03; 12.4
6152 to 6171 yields 0.09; 11.5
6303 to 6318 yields 0.04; 11.8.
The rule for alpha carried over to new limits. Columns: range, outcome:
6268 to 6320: 11.7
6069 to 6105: 12.6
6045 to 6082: 12.9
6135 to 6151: 13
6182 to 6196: 11.9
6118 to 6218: 12.1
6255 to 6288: 11.5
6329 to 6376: 12.1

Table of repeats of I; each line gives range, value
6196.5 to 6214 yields 12.3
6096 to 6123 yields 12.8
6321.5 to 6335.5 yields 12.5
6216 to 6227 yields 11.6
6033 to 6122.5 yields 12.8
